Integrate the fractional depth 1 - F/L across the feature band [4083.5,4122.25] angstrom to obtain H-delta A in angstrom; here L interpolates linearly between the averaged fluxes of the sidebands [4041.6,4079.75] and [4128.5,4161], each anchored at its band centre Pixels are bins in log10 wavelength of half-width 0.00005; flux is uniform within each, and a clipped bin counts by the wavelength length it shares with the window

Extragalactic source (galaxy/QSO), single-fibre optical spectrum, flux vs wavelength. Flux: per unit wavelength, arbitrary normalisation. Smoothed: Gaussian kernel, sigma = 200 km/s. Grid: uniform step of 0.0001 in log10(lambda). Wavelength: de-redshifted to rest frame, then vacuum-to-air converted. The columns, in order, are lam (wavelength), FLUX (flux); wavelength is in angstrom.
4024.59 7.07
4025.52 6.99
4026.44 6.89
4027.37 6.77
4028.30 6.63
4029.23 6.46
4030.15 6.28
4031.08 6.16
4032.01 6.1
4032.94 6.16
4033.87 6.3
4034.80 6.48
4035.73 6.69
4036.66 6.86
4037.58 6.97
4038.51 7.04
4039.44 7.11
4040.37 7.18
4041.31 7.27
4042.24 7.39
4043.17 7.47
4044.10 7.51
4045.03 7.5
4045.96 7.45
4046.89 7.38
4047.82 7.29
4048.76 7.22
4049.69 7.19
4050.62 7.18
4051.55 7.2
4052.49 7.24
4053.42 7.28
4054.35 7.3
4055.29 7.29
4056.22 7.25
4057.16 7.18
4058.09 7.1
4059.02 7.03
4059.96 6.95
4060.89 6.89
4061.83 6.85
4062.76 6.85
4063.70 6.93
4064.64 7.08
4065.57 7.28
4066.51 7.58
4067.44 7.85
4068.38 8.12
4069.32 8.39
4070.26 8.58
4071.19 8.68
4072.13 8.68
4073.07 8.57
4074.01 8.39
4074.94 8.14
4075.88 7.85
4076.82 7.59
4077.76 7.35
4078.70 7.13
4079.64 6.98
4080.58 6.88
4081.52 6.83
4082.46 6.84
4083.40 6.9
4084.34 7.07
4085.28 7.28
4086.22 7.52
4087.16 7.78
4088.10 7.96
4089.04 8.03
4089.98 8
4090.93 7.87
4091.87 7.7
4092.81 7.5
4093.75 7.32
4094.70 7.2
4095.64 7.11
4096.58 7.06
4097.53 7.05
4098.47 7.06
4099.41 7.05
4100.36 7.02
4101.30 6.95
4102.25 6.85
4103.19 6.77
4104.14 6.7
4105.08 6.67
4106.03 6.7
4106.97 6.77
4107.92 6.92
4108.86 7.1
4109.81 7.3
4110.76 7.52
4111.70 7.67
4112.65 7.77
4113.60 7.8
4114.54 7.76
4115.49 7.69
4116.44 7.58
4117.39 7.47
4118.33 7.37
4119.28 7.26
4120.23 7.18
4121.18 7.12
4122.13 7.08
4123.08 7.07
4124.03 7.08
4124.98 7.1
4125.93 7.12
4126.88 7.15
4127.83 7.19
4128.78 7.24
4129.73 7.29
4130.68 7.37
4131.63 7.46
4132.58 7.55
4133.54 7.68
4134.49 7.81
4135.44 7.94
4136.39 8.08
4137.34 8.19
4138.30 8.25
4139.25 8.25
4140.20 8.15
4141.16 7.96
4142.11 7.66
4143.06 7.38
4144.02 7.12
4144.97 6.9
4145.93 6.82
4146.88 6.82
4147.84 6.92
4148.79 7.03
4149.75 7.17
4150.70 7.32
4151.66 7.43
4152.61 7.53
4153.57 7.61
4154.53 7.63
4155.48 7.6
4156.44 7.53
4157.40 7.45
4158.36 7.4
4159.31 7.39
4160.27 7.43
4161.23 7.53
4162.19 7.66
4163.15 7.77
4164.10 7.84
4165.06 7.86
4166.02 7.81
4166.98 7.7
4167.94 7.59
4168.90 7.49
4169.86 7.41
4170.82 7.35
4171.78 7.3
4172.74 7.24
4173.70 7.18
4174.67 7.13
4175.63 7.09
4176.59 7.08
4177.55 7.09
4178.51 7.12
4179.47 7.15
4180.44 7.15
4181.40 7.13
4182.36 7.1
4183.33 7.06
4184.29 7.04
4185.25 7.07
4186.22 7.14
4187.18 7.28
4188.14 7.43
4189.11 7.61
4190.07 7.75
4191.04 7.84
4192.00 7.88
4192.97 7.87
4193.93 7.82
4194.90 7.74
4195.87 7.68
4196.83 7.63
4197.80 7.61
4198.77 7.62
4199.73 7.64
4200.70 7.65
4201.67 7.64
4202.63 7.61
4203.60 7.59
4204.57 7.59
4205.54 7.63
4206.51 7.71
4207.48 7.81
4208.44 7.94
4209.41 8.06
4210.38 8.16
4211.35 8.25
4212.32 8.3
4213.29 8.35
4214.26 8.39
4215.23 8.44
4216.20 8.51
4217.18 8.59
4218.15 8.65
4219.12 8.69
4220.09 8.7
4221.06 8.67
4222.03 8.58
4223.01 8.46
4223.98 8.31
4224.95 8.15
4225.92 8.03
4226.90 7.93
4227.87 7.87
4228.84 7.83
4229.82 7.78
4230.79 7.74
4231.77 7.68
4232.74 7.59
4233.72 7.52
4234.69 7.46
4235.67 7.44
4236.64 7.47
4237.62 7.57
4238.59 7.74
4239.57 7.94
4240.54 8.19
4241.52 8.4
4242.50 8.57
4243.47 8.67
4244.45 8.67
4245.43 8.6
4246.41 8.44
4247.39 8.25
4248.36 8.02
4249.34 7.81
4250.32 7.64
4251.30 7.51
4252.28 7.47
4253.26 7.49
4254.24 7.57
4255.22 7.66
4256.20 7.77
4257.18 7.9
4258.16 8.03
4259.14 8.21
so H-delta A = 1.0 angstrom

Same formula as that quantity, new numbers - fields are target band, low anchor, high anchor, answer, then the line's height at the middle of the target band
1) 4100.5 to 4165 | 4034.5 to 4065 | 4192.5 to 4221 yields 1.8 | 7.6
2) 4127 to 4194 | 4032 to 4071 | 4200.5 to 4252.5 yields 2.4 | 7.73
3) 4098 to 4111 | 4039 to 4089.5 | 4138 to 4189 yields 0.8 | 7.42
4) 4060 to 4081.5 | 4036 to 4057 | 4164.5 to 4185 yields -1.1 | 7.25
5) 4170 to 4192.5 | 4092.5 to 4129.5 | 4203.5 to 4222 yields 1.8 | 7.91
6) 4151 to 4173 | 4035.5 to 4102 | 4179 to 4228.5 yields 0.5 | 7.71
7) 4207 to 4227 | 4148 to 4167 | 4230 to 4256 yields -1.5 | 7.78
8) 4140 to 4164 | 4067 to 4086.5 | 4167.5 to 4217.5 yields 0.7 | 7.64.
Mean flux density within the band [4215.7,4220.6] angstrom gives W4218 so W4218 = 8.62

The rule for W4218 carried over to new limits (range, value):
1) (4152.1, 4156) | 7.6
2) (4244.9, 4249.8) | 8.23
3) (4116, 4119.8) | 7.42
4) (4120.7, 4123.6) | 7.08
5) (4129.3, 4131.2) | 7.34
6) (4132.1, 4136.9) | 7.82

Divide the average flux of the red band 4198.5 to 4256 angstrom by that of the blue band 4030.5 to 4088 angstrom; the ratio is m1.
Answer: 1.10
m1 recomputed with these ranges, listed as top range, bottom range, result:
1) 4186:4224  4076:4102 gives 1.09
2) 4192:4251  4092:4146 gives 1.09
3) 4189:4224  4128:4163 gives 1.07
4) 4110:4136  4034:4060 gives 1.03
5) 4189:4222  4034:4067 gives 1.12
